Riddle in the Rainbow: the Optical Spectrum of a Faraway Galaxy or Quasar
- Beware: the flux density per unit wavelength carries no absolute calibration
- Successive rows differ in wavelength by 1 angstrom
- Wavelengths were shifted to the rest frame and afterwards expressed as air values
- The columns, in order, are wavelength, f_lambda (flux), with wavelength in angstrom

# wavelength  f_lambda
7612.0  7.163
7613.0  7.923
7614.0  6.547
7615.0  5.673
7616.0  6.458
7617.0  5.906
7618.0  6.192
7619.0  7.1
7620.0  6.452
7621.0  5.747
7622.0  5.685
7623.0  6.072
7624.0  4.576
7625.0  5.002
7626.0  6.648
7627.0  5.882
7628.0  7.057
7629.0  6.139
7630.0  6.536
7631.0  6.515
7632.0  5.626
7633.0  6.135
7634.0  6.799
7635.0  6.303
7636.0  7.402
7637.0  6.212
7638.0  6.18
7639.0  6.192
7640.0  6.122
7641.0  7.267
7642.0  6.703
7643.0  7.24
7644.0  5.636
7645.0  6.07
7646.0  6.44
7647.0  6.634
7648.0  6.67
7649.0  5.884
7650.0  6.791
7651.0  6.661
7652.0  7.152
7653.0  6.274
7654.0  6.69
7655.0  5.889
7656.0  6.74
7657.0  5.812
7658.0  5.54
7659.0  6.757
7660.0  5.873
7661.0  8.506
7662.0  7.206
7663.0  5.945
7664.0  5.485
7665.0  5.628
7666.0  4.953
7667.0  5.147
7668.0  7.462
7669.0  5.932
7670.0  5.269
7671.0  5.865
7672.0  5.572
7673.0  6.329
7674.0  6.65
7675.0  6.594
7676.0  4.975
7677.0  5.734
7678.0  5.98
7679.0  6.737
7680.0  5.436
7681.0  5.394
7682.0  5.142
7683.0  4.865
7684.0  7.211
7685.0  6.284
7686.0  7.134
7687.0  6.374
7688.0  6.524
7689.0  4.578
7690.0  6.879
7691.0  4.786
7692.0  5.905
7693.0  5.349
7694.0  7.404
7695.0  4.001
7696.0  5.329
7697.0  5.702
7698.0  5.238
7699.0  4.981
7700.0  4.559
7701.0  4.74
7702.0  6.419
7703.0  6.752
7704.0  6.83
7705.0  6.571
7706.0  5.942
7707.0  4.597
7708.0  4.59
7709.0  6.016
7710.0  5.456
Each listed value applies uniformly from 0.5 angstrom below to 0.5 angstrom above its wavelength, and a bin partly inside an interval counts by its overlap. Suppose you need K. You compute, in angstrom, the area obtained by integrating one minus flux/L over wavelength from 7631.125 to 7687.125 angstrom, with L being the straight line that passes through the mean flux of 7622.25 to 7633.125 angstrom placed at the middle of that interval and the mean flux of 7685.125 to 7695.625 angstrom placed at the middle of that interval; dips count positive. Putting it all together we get -2.7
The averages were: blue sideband 6.01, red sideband 5.9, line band 6.24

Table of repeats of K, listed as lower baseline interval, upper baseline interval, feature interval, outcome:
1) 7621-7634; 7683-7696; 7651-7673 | -0.8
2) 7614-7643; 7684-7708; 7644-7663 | -1.3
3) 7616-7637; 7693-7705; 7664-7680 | -0.1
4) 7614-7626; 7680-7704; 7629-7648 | -1.8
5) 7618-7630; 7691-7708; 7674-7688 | -0.8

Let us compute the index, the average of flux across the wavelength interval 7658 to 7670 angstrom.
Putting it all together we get 6.19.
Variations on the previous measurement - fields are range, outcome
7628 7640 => 6.39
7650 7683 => 6.1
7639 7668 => 6.36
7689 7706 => 5.69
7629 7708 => 6.09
